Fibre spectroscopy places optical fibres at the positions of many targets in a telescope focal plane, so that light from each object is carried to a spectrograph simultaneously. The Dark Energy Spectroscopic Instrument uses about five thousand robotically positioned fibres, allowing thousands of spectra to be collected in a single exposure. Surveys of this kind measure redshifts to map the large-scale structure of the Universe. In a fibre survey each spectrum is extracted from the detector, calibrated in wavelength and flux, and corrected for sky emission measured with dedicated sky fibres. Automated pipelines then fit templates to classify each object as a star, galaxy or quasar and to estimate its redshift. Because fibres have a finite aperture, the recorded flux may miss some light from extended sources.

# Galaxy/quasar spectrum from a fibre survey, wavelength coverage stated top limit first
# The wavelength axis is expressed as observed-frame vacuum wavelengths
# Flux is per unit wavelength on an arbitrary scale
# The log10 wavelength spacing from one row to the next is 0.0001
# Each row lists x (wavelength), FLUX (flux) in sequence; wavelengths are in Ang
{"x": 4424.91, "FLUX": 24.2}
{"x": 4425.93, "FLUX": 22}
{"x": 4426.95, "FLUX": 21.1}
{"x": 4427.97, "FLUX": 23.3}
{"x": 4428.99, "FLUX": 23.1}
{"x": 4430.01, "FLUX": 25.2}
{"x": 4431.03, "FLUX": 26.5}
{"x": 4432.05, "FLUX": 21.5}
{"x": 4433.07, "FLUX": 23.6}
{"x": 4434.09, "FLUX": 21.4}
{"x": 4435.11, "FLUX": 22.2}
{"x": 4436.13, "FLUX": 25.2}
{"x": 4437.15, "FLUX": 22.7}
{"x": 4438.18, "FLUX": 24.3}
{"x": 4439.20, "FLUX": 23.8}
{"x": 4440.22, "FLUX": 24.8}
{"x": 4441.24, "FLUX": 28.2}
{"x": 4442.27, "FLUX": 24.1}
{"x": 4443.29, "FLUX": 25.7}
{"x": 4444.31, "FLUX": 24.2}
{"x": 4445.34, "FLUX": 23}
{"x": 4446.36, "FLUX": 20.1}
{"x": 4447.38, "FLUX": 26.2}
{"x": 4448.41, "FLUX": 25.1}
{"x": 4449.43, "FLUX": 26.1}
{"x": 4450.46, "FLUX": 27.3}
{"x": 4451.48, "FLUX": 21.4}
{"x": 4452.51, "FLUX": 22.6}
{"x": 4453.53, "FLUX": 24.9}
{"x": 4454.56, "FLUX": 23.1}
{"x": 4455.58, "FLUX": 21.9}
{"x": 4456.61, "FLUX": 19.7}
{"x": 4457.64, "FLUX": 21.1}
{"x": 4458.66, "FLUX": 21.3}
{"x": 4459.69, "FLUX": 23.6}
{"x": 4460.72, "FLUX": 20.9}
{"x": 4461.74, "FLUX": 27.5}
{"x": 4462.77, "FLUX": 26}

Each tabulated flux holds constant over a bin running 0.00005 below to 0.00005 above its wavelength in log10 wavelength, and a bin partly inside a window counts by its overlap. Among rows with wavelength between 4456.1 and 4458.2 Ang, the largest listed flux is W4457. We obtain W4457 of 21.1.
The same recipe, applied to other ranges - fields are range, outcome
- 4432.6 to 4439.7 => 25.2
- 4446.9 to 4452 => 27.3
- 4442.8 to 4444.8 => 25.7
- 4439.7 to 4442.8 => 28.2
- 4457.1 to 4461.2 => 23.6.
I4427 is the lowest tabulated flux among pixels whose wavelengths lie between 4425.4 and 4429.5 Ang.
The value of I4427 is 21.1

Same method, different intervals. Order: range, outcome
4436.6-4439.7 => 22.7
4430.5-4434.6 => 21.4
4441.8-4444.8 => 24.1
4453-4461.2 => 19.7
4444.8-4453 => 20.1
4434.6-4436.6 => 22.2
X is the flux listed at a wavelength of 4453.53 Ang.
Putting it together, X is 24.9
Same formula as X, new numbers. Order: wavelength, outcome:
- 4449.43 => 26.1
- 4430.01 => 25.2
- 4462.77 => 26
